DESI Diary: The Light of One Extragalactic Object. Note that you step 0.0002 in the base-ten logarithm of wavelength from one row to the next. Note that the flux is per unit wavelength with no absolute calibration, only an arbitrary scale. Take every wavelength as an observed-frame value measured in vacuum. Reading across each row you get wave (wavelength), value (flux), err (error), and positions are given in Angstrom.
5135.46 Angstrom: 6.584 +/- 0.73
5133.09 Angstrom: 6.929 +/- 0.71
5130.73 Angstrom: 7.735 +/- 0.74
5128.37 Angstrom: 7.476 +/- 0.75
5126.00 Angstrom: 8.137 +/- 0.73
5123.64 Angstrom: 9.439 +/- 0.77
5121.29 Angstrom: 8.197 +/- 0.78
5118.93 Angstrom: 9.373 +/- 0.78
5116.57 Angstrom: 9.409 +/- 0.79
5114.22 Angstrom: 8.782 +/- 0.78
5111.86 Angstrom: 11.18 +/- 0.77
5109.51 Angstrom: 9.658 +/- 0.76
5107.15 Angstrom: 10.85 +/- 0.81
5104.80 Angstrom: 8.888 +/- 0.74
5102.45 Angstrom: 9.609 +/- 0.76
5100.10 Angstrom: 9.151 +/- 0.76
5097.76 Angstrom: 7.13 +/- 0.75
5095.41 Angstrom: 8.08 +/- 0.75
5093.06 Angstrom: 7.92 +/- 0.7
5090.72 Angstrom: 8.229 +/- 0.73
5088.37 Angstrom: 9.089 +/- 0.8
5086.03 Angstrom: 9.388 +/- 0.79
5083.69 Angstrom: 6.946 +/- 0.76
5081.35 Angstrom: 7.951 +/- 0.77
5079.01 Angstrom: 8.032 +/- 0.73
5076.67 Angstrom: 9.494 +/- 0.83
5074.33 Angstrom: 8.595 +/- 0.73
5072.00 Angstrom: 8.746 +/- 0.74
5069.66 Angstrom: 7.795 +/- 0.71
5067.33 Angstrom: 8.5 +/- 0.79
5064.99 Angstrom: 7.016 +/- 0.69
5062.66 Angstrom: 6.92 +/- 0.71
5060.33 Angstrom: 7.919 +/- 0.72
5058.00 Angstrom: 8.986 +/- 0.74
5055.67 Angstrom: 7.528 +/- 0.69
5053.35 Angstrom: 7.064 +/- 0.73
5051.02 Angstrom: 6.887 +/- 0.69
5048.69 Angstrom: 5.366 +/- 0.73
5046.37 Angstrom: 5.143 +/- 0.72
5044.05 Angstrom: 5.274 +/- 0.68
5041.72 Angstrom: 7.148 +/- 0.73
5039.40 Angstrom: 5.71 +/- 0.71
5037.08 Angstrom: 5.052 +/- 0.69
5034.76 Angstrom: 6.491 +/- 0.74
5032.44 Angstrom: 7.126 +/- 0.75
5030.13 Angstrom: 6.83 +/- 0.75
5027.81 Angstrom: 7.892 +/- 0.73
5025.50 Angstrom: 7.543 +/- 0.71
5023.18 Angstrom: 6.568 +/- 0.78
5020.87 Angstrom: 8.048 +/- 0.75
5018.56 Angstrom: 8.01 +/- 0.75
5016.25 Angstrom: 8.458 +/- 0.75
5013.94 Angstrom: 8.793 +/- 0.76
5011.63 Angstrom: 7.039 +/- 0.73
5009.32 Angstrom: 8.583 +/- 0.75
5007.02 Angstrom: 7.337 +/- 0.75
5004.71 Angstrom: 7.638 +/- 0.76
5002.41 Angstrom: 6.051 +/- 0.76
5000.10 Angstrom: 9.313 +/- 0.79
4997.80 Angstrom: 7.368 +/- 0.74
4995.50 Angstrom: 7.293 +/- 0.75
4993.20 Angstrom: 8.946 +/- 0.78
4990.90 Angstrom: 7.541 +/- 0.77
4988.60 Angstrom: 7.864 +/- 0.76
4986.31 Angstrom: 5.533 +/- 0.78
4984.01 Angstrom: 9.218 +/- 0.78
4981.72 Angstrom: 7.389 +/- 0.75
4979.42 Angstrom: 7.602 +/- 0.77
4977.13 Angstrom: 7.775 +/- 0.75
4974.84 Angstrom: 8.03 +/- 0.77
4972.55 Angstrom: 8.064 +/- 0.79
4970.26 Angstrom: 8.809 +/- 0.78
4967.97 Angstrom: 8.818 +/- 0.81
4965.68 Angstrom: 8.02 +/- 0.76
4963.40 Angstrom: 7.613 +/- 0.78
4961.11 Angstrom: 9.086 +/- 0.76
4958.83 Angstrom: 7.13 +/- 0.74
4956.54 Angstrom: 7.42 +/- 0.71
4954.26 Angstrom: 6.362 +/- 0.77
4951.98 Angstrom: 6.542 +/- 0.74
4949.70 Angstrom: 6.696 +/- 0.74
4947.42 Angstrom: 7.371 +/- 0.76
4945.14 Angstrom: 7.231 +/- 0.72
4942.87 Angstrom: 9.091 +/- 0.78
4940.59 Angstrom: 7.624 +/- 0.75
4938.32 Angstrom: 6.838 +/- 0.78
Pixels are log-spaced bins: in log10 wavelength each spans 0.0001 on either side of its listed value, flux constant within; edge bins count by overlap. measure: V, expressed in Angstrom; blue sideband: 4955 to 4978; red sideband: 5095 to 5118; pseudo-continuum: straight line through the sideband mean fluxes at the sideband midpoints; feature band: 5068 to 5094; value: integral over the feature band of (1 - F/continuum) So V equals 1.99 Angstrom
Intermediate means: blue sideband 8.05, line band 8.39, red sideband 9.31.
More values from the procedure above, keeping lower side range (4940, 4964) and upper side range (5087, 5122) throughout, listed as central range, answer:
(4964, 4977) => -1.1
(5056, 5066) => 1.0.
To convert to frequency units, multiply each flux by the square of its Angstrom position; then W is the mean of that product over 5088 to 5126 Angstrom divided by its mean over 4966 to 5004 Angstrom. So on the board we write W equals 1.2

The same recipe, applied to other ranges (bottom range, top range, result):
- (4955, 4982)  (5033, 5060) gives 0.84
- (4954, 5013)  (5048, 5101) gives 1.06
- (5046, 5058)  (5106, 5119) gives 1.51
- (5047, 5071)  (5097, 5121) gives 1.30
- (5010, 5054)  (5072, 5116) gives 1.32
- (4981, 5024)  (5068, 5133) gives 1.16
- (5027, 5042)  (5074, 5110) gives 1.36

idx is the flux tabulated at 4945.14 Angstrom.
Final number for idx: 7.231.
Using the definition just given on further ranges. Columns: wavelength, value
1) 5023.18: 6.568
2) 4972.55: 8.064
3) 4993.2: 8.946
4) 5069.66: 7.795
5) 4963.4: 7.613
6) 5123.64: 9.439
